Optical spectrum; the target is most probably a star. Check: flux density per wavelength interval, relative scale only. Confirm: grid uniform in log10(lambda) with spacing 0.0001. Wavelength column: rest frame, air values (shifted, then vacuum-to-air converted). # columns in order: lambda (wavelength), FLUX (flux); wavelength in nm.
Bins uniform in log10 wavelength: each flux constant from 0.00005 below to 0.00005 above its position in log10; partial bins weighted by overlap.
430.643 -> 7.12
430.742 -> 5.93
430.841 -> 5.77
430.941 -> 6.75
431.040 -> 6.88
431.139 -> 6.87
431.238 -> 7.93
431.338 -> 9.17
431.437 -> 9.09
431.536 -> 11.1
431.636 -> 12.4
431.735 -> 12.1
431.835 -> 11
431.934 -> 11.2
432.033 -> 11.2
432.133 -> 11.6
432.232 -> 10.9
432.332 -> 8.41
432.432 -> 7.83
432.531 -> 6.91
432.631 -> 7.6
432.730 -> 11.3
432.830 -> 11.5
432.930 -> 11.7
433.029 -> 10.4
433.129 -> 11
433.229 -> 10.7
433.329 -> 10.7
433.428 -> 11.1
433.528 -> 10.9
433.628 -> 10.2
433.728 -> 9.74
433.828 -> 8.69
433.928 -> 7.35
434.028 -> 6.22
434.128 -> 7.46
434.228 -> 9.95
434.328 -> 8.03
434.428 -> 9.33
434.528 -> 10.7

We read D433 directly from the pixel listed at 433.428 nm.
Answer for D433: 11.1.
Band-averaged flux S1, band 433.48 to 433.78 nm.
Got 10.3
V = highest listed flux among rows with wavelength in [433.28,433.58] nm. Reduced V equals 11.1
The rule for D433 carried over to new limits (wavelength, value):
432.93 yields 11.7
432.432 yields 7.83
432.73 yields 11.3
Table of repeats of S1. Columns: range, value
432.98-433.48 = 10.8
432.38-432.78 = 8.41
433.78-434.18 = 7.43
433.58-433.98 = 8.97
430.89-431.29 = 7.1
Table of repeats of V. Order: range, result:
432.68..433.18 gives 11.7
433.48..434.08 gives 10.9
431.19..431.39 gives 9.17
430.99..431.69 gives 12.4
